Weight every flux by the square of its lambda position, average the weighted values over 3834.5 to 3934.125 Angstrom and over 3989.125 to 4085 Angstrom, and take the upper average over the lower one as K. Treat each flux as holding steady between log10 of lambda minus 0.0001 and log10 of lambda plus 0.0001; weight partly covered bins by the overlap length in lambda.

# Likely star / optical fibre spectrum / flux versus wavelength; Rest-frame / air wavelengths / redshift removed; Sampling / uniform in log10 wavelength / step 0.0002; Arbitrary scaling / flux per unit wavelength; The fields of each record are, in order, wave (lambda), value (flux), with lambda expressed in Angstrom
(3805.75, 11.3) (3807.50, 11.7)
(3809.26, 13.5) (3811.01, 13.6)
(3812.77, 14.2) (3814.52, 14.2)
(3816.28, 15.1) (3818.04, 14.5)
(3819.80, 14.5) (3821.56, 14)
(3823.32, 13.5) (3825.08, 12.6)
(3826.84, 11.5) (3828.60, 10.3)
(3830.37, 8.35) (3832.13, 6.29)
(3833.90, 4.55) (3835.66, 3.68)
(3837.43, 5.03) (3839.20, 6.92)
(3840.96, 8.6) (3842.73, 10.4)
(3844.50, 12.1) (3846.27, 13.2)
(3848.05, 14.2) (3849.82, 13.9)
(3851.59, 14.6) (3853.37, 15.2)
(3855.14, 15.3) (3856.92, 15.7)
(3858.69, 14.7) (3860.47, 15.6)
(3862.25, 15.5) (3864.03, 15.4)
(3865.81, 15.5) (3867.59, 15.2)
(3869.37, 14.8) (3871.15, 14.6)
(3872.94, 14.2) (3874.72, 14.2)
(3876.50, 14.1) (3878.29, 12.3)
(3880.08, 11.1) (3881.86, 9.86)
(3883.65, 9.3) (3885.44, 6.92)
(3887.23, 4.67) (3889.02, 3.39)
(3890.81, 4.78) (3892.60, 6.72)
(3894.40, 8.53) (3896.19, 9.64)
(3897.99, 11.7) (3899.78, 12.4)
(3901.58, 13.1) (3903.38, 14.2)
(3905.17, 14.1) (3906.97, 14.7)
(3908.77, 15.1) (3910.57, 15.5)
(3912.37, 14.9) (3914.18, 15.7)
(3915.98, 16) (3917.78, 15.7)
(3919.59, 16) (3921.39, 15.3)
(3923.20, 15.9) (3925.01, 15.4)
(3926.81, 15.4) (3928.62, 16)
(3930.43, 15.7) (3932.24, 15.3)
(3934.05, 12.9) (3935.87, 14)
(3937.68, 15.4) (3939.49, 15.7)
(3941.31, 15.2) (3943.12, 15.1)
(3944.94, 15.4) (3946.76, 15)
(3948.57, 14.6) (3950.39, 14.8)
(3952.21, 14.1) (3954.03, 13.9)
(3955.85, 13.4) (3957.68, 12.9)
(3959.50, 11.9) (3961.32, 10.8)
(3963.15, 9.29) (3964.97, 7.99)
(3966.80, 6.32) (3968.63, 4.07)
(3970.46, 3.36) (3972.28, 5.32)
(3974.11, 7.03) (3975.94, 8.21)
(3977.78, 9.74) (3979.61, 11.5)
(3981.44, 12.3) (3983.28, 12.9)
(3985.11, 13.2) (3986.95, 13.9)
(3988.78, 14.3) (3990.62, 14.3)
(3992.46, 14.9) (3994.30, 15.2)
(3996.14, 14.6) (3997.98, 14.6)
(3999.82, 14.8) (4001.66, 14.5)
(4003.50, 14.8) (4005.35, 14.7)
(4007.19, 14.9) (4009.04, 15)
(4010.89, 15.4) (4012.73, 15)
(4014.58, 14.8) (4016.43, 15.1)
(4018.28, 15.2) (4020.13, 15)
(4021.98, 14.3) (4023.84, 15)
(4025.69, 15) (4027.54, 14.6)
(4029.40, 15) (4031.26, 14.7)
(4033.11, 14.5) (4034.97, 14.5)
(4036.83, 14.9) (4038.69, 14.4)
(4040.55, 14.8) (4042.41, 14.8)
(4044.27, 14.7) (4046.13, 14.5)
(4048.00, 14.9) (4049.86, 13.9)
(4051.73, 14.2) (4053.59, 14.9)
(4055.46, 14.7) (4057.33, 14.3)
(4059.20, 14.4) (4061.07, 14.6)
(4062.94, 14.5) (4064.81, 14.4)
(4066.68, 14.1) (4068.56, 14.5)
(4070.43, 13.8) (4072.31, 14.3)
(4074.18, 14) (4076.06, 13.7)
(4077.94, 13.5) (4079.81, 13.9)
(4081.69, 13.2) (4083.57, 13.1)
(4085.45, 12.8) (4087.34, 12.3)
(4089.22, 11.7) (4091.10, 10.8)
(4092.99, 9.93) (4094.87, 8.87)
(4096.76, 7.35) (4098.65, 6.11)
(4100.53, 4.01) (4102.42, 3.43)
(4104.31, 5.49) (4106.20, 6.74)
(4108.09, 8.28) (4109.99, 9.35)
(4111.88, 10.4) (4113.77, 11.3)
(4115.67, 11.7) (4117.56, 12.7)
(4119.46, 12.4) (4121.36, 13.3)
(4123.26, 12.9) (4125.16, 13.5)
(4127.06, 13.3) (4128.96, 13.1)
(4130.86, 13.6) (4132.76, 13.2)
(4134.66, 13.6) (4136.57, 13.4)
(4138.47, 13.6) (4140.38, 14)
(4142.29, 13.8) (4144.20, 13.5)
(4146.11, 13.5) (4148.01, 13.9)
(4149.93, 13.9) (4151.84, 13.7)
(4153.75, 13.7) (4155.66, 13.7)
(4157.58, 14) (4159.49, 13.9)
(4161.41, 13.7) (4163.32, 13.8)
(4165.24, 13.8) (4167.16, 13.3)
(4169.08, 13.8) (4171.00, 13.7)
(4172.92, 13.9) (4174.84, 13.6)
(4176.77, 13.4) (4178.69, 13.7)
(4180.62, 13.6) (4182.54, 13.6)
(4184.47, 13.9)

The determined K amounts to 1.24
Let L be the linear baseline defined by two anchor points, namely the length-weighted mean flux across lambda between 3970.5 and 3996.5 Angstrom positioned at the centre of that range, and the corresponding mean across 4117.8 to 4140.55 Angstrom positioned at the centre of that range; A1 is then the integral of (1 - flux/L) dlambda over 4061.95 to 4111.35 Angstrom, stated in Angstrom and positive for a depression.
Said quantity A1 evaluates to 7.1 Angstrom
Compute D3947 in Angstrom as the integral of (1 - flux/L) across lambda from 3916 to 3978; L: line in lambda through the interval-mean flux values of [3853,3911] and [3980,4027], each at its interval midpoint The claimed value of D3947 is 3.58 Angstrom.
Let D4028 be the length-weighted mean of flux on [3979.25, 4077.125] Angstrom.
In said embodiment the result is 14.5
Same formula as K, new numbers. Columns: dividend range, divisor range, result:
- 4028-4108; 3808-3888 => 1.15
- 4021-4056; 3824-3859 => 1.49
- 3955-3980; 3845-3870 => 0.61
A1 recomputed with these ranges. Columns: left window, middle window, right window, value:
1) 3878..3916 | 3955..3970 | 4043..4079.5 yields 3.6 Angstrom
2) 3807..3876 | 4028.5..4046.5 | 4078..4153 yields -4.4 Angstrom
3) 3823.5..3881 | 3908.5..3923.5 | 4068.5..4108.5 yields -4.9 Angstrom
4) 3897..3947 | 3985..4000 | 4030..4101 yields -0.5 Angstrom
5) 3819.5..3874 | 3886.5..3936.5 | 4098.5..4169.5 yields -3.2 Angstrom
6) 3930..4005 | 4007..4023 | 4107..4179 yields -2.9 Angstrom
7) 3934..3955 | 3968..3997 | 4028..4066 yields 7.3 Angstrom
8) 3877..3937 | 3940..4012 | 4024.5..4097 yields 3.4 Angstrom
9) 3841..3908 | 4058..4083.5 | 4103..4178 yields -2.9 Angstrom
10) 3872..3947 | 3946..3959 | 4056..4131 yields -1.4 Angstrom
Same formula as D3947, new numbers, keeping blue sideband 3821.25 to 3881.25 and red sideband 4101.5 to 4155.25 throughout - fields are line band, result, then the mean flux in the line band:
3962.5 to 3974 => 5.8 Angstrom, 6.05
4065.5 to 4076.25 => -1.8 Angstrom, 14.1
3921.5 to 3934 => -3.3 Angstrom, 15.4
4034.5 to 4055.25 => -4.3 Angstrom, 14.6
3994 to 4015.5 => -4.9 Angstrom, 14.9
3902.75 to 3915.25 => -2.8 Angstrom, 14.9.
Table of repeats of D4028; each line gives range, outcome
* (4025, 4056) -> 14.6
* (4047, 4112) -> 11.7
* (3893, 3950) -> 14.4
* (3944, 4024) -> 12.7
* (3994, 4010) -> 14.8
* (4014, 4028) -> 14.9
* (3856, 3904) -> 11.8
